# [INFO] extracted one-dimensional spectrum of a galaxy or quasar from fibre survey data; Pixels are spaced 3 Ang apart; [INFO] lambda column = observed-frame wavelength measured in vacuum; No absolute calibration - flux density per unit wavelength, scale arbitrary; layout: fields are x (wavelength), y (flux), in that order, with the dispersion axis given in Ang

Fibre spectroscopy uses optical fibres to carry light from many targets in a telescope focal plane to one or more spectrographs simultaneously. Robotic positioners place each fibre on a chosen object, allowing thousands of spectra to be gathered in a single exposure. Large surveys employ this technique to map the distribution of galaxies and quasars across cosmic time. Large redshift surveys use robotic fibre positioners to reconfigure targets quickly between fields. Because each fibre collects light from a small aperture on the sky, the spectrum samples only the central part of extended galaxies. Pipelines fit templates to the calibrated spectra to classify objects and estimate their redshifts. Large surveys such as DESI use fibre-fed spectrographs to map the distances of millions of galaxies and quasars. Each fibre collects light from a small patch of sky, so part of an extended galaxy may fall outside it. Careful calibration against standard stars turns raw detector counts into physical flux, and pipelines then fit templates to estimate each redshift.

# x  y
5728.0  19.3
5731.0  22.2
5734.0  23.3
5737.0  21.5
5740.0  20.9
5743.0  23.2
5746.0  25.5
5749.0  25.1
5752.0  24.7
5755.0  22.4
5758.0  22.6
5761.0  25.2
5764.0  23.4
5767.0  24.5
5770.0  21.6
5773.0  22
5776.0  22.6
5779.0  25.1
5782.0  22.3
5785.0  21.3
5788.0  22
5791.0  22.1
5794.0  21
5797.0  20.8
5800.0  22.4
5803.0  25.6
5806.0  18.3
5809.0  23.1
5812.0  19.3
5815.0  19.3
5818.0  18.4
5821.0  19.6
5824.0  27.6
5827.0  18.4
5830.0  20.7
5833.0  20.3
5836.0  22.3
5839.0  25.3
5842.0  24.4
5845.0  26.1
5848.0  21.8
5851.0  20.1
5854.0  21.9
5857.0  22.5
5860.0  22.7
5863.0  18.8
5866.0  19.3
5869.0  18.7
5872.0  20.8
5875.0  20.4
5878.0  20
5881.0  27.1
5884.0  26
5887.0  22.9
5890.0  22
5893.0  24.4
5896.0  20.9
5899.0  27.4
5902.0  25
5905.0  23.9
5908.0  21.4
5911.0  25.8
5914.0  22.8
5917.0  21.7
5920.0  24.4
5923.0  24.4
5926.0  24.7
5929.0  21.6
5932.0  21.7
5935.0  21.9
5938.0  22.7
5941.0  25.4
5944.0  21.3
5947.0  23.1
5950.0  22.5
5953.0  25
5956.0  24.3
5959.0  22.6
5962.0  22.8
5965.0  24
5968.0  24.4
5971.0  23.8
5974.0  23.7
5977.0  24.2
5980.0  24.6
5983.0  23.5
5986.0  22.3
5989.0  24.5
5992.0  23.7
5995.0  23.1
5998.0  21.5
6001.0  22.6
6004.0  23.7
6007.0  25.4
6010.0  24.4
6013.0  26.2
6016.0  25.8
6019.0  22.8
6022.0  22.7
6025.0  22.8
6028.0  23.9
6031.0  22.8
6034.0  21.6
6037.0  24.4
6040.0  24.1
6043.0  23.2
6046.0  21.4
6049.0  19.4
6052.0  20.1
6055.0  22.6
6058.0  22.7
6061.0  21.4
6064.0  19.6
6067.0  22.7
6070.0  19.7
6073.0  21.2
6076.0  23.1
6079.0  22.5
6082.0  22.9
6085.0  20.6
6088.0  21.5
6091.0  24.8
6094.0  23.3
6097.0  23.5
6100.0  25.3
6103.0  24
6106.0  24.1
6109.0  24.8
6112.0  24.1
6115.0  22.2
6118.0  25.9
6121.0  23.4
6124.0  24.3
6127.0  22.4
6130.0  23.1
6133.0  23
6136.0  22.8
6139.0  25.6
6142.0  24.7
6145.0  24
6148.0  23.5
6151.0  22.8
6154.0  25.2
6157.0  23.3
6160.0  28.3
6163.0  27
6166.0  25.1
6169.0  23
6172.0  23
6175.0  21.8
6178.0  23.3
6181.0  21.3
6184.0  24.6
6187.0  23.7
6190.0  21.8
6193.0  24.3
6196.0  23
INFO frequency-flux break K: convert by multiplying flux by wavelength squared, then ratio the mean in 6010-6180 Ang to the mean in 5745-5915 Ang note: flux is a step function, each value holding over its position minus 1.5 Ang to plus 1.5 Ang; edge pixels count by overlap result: 1.13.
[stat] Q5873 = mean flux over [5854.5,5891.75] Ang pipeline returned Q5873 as 21.8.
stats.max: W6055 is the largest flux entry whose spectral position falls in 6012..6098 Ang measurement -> 26.2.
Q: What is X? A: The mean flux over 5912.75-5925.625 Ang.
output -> 23.5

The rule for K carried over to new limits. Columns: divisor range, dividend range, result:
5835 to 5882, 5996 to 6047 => 1.13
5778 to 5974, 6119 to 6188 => 1.16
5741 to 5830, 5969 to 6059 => 1.12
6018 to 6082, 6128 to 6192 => 1.12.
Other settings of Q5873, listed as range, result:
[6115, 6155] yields 23.8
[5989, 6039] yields 23.6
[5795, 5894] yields 21.8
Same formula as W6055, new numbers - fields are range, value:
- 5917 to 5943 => 25.4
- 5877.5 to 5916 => 27.4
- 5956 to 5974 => 24.4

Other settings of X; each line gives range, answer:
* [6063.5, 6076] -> 21.2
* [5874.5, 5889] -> 23.4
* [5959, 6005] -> 23.5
